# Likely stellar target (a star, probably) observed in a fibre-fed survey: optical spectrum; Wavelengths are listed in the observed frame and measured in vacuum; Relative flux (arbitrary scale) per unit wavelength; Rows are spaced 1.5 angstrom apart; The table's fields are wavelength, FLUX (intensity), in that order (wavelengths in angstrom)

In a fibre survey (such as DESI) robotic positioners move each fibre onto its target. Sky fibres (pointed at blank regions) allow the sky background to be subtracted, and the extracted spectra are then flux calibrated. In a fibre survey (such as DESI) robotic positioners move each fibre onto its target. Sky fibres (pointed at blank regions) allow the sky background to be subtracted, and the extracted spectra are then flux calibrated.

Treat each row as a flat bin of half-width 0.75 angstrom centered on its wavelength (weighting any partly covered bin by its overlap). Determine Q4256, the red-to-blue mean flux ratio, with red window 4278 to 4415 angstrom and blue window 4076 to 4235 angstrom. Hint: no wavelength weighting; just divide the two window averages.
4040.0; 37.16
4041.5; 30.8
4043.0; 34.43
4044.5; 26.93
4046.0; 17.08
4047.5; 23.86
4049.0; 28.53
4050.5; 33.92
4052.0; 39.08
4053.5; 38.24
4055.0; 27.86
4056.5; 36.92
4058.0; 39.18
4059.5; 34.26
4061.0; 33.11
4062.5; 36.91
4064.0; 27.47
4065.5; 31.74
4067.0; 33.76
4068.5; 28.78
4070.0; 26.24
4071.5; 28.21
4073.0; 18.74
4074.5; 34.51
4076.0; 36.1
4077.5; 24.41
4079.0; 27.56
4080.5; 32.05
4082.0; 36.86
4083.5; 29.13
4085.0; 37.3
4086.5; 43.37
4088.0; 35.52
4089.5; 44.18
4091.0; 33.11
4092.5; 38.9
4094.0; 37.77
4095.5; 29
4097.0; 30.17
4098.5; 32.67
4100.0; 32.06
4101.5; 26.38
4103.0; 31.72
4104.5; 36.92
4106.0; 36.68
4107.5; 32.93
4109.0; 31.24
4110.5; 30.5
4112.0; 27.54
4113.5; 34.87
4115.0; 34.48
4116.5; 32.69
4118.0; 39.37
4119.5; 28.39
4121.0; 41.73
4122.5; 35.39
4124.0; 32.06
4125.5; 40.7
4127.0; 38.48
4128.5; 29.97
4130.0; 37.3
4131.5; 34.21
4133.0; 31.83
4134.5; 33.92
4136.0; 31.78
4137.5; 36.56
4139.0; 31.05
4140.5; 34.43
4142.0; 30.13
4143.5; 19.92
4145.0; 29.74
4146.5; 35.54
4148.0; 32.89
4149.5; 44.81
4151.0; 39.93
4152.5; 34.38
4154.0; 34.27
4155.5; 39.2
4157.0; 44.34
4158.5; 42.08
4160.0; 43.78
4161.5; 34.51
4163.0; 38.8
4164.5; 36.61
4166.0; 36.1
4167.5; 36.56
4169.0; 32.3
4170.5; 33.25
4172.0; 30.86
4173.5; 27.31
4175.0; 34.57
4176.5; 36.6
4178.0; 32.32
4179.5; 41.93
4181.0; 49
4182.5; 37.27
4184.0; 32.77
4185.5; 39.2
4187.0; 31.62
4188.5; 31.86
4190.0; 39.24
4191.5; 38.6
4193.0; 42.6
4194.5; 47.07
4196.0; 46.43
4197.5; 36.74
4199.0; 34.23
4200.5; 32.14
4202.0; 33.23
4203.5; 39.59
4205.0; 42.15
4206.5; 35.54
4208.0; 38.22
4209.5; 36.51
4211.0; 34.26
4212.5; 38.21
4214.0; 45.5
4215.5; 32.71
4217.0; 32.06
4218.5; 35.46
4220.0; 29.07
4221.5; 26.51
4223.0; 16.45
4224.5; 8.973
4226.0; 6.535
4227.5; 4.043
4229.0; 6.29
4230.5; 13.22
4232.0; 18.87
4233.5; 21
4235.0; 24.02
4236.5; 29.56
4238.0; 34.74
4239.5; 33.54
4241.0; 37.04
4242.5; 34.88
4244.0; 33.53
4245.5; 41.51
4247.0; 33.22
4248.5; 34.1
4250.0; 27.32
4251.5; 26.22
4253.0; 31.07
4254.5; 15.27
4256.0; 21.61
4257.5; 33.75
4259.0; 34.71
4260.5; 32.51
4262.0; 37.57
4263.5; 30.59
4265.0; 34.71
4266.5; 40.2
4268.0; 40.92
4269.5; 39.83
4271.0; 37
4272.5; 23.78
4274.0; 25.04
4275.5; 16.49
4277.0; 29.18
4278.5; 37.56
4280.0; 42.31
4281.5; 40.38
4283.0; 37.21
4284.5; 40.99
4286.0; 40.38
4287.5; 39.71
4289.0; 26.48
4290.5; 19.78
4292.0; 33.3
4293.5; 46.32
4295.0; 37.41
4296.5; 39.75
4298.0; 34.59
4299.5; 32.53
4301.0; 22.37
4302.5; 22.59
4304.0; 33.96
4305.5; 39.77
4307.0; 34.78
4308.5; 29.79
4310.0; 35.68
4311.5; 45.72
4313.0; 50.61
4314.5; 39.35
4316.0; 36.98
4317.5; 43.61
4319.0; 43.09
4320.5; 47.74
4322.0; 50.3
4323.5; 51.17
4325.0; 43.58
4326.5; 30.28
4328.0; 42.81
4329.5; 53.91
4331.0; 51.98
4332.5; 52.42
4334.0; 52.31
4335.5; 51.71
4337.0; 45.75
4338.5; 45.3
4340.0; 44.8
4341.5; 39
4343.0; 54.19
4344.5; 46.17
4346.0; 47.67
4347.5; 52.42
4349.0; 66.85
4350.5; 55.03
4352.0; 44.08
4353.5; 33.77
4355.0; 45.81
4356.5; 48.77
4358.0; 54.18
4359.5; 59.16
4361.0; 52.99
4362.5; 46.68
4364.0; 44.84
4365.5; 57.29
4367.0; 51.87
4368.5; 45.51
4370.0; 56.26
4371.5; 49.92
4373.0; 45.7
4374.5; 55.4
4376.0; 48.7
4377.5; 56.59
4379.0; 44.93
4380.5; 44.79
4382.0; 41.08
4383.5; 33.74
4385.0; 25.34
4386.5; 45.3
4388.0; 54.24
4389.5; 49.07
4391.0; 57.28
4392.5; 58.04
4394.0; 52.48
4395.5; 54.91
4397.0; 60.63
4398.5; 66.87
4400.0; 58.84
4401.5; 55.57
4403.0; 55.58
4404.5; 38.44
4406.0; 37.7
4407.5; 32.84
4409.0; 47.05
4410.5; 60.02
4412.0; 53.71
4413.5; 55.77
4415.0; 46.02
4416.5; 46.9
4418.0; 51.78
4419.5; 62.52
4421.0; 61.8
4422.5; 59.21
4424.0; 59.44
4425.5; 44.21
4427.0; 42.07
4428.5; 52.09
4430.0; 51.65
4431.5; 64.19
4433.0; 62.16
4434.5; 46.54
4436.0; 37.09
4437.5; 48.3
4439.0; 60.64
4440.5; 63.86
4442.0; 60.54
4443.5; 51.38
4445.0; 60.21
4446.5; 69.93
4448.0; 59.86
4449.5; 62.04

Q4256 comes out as 1.4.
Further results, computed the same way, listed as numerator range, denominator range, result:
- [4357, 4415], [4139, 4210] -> 1.37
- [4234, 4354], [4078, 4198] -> 1.08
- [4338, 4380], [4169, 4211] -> 1.35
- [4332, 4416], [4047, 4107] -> 1.51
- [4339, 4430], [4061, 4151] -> 1.52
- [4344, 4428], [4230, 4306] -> 1.57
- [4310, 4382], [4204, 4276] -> 1.64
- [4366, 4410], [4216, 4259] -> 1.93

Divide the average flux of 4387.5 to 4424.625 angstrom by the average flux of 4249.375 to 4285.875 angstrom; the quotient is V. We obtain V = 1.64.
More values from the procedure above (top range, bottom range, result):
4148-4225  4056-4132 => 1.08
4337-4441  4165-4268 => 1.58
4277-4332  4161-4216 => 1.05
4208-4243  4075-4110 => 0.78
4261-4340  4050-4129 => 1.15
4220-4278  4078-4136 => 0.80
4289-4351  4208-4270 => 1.46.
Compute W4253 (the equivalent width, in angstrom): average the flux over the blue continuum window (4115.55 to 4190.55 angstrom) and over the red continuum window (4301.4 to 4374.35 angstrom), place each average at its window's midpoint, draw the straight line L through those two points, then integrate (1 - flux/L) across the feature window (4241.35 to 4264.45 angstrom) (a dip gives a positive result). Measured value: 5.6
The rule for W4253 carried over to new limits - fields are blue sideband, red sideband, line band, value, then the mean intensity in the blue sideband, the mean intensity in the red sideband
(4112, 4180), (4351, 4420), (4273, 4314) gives 8.9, 35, 49.7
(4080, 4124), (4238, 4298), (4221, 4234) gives 7.9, 34.2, 33.5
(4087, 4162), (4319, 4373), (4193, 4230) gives 8.5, 34.7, 48.9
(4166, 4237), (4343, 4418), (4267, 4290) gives 3.0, 31.8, 49.9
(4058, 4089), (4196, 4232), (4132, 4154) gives -2.1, 32.1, 28.8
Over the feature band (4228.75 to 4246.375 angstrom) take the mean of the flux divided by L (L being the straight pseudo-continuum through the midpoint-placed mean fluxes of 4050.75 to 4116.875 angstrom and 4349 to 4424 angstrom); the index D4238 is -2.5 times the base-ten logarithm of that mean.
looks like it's 0.44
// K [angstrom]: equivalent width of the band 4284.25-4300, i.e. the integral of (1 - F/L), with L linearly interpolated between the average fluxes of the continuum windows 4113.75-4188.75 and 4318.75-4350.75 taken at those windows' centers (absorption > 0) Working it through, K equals 3.5 angstrom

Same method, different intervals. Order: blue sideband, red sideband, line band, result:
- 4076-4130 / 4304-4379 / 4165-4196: 1.23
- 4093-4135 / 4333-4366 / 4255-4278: 6.35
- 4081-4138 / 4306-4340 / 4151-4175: 0.35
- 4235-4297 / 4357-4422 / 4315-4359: -4.22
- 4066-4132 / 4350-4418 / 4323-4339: -0.28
